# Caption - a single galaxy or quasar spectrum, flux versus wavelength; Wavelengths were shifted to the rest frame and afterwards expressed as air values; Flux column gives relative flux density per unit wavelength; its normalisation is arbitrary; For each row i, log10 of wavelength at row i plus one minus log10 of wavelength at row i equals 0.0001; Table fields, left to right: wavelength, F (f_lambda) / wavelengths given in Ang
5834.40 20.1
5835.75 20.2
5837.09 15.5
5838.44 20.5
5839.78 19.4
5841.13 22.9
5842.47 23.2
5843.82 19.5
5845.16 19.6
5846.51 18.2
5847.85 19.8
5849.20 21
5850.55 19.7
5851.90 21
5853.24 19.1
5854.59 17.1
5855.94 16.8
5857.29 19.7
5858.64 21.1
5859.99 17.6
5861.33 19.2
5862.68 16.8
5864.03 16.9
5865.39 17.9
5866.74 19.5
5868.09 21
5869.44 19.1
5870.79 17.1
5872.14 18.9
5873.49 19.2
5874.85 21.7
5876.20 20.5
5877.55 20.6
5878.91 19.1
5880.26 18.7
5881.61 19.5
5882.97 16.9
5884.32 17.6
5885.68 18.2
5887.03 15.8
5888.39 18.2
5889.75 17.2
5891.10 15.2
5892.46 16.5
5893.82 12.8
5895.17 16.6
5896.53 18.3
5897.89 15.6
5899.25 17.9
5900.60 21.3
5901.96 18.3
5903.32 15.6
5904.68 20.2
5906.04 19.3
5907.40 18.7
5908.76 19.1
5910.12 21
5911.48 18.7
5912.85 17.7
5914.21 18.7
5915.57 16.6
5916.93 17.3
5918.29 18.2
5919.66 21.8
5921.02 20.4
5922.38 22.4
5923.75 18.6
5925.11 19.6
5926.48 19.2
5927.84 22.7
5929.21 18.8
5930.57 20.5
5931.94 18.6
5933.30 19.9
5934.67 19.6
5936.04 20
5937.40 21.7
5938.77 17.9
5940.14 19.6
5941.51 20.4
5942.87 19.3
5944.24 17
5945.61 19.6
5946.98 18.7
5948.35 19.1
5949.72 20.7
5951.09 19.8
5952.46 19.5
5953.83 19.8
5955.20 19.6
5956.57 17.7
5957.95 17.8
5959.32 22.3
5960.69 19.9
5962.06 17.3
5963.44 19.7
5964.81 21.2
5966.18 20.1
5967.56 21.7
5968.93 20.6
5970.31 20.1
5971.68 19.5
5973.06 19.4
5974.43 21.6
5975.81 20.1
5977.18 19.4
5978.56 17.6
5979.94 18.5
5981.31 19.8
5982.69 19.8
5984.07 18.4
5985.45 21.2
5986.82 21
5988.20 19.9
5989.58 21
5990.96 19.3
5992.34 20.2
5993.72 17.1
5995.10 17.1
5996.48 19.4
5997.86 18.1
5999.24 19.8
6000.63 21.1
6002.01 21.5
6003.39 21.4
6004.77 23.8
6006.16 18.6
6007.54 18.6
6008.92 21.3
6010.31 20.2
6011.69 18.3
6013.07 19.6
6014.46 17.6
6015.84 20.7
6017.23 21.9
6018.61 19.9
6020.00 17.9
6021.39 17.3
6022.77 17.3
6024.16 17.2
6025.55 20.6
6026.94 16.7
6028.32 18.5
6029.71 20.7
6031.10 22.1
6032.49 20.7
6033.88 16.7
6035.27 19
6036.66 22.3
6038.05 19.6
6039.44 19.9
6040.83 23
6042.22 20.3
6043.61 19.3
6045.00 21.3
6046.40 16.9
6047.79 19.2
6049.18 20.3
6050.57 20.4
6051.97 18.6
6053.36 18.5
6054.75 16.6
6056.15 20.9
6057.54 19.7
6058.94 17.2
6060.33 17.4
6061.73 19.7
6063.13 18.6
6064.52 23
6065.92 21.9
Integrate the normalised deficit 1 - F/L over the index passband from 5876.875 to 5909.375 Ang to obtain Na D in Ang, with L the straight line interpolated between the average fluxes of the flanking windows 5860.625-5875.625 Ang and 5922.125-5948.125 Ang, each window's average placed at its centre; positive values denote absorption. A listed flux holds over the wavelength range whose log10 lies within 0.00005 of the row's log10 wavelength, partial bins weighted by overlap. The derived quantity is 2.3 Ang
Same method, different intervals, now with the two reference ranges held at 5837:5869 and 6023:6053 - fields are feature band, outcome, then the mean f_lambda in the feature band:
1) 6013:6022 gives 0.15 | 19.3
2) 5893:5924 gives 1.54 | 18.5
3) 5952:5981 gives -0.25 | 19.7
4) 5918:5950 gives -0.48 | 19.8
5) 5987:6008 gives -0.29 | 19.8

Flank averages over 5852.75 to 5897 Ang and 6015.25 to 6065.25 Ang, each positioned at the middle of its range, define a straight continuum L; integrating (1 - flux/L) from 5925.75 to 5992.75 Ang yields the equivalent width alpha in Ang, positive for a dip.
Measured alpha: -3.2 Ang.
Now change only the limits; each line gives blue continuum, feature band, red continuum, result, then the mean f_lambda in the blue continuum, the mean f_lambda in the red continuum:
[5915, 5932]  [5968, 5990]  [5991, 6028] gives -0.5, 19.6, 19.3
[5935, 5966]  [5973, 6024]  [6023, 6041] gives -0.1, 19.5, 19.6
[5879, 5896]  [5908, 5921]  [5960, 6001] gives -0.8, 17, 19.7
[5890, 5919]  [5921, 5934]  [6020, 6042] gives -1.4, 17.8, 19.4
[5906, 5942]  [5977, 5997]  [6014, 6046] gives 0.2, 19.5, 19.6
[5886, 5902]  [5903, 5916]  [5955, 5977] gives -0.8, 17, 19.9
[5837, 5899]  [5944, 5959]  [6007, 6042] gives 0.0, 18.6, 19.5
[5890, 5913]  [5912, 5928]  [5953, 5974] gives -0.8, 17.8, 19.8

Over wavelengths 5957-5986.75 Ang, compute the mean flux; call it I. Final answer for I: 19.8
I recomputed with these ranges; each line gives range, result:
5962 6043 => 19.7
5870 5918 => 18.1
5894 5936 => 19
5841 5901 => 18.6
